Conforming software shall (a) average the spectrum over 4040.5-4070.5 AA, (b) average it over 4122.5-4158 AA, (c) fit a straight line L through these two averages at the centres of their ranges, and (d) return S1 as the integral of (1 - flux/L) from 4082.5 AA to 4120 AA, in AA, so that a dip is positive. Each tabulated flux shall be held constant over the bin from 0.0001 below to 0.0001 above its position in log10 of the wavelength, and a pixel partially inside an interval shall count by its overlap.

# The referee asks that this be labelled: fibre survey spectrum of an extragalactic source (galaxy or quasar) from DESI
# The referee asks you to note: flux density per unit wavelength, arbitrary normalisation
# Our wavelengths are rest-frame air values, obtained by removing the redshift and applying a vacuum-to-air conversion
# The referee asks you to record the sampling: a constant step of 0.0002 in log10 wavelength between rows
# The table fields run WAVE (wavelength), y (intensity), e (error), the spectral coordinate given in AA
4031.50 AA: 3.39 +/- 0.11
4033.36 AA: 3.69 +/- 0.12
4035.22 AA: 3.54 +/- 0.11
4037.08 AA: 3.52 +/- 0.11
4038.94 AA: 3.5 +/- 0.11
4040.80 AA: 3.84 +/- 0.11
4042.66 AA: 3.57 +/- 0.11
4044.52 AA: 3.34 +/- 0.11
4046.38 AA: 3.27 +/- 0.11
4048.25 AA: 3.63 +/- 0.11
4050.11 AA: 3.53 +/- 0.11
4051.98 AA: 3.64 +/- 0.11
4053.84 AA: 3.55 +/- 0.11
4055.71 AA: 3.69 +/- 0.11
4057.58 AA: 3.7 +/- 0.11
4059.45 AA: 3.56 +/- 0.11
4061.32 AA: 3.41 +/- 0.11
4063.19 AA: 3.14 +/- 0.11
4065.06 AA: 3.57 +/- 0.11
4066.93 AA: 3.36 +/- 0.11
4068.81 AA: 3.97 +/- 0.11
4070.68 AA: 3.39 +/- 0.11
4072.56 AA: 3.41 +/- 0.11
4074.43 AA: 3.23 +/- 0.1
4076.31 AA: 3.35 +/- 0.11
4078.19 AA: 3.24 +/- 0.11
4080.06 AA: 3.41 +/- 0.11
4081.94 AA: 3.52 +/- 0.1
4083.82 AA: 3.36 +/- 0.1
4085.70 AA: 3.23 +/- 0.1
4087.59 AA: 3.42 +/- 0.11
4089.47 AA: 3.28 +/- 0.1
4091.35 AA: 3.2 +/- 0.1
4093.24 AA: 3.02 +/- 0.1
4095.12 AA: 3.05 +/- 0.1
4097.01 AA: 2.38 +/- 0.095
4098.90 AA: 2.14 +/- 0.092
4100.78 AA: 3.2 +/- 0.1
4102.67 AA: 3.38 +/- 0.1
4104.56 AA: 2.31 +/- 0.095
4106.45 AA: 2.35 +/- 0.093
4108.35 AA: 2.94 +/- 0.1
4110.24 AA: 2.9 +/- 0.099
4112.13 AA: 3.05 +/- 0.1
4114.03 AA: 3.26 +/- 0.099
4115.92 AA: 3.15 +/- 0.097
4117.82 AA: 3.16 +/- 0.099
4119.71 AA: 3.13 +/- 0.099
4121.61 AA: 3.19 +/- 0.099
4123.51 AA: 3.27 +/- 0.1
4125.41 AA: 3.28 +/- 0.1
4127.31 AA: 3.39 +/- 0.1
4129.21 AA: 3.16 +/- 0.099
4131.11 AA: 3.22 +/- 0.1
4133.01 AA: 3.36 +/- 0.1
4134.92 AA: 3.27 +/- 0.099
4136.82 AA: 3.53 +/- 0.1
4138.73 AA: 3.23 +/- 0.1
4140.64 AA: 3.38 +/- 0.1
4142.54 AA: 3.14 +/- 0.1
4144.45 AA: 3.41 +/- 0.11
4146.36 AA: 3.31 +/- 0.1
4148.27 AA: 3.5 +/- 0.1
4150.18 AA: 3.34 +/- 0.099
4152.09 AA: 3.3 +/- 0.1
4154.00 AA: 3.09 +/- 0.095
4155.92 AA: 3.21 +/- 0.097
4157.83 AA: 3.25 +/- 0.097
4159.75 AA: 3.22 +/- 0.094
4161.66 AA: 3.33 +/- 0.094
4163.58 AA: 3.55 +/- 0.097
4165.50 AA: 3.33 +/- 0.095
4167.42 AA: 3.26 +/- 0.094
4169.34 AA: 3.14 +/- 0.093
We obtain 4.52 AA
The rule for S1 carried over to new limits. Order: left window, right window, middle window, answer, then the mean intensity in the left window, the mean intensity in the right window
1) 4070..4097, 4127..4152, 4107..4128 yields 1.0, 3.26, 3.32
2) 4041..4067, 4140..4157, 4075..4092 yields 0.5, 3.51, 3.3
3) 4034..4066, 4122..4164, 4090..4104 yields 2.1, 3.53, 3.3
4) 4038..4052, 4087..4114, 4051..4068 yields -0.7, 3.53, 2.91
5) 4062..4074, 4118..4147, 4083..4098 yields 1.3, 3.46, 3.28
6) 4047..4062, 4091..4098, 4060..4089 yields -1.6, 3.58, 2.88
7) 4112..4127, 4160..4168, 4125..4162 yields -0.1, 3.2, 3.36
